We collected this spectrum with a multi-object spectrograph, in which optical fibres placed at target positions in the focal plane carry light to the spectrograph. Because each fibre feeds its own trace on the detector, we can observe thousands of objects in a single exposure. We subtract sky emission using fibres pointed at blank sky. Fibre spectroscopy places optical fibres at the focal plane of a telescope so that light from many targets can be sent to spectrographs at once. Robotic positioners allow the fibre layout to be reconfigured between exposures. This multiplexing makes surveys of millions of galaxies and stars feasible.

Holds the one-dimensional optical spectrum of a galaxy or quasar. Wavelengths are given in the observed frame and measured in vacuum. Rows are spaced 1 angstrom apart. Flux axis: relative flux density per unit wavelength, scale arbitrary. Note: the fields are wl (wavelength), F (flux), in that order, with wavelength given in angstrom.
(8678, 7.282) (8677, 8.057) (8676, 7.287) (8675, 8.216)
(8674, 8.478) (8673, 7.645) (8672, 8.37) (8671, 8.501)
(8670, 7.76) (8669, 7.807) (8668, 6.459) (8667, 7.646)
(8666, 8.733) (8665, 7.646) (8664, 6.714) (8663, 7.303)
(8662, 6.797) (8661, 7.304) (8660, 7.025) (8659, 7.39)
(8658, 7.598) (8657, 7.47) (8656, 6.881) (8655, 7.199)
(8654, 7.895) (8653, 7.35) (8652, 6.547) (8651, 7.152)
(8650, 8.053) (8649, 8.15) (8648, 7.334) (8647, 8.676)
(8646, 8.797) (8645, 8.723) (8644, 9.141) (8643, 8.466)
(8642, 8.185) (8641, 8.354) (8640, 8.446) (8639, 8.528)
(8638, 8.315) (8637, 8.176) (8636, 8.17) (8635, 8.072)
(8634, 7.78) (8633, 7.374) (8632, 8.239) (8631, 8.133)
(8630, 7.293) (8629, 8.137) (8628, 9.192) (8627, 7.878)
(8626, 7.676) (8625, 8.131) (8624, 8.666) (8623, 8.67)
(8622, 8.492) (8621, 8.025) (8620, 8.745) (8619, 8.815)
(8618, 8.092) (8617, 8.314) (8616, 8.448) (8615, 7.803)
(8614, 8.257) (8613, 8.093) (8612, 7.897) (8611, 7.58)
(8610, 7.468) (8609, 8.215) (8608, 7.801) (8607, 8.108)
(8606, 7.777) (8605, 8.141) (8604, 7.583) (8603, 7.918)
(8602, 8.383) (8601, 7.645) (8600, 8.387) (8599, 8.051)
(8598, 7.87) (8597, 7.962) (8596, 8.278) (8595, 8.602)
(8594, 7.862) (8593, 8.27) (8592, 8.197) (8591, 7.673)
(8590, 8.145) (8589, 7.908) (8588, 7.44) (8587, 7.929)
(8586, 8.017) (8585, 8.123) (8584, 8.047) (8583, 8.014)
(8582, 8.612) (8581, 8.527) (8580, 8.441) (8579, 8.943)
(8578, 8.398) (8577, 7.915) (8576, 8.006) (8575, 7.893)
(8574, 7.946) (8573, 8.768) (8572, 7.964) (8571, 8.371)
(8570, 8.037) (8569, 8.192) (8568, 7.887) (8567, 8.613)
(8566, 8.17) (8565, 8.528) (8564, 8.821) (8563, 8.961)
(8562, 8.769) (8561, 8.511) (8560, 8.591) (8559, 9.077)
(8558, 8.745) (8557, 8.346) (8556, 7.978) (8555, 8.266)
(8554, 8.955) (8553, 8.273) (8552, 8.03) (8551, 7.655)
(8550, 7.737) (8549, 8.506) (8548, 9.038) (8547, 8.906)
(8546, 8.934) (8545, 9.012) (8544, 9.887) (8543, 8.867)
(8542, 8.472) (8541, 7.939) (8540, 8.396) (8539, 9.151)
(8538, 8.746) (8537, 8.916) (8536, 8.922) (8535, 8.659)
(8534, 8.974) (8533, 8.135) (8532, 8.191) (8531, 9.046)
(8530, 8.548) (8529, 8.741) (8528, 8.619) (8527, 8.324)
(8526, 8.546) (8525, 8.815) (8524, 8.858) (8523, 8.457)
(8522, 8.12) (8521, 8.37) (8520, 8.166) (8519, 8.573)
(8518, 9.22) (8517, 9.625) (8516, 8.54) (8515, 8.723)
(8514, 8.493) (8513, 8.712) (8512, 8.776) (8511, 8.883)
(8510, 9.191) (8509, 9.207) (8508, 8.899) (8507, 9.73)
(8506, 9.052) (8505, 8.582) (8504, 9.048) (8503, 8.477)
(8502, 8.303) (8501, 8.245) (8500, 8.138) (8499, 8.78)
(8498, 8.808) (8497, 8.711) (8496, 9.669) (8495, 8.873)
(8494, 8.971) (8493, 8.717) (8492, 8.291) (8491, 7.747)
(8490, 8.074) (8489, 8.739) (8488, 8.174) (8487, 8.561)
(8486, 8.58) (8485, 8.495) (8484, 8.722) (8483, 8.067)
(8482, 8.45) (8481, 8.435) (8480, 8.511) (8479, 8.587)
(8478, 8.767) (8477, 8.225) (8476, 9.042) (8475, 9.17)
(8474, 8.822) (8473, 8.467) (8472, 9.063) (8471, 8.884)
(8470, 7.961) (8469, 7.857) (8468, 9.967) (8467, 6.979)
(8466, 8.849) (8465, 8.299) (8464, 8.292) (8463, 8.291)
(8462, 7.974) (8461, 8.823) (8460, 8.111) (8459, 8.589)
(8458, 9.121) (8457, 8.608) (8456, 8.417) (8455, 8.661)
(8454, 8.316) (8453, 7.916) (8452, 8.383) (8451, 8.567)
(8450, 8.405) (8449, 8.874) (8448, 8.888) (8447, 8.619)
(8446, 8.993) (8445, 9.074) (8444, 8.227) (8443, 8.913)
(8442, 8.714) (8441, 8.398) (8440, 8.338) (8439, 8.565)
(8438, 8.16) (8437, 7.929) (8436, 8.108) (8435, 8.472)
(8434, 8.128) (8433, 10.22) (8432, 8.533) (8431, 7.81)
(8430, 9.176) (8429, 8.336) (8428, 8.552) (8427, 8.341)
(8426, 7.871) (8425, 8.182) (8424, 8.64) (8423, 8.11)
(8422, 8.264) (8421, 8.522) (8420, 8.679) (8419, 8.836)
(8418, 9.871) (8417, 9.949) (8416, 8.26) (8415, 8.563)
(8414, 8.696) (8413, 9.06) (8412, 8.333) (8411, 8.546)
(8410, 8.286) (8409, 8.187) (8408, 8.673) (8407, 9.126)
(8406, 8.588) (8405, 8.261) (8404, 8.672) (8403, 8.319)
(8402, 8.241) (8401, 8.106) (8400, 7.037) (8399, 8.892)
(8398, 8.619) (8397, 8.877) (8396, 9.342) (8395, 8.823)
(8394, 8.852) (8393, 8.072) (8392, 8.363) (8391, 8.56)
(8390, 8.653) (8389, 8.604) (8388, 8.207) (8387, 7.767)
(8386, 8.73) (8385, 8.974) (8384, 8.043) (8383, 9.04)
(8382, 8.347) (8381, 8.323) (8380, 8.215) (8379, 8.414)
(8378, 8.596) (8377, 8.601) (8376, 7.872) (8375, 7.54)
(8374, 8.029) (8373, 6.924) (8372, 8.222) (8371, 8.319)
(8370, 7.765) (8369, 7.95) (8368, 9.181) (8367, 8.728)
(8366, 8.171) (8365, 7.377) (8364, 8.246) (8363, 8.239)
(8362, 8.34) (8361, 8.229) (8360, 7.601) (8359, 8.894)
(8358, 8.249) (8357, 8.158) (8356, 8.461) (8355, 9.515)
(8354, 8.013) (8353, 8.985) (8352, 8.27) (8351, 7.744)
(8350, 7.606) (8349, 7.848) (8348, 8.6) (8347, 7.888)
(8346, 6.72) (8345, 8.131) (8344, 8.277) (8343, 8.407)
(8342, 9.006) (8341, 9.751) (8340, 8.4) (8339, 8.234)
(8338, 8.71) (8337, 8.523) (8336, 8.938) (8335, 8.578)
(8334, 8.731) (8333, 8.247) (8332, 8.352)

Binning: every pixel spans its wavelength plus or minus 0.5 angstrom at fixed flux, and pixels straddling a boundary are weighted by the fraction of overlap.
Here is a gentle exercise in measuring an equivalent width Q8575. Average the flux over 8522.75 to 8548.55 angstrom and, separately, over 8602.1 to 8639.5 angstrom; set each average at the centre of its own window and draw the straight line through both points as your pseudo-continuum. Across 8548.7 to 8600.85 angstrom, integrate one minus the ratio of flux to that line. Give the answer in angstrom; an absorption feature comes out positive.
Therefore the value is 1.2 angstrom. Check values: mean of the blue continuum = 8.74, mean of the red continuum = 8.11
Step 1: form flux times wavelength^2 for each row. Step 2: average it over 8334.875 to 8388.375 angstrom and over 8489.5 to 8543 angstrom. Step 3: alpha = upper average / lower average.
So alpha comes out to 1.1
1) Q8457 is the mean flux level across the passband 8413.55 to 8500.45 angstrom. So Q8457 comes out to 8.56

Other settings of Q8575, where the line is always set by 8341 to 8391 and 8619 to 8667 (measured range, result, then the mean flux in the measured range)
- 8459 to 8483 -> -1.1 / 8.51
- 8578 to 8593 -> -0.3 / 8.16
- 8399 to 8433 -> -1.4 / 8.53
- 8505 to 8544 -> -3.2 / 8.74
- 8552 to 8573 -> -1.1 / 8.45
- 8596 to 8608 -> 0.0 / 7.99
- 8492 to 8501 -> -0.7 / 8.77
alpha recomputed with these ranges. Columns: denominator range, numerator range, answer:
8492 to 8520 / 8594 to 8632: 0.94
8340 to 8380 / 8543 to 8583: 1.08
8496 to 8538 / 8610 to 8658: 0.95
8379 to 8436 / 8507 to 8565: 1.05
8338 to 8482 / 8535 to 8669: 1.01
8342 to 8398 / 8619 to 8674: 1.02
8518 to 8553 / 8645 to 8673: 0.91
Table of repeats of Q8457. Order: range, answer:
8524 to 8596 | 8.43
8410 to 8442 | 8.56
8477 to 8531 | 8.65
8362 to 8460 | 8.47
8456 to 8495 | 8.51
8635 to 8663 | 7.85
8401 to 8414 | 8.51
